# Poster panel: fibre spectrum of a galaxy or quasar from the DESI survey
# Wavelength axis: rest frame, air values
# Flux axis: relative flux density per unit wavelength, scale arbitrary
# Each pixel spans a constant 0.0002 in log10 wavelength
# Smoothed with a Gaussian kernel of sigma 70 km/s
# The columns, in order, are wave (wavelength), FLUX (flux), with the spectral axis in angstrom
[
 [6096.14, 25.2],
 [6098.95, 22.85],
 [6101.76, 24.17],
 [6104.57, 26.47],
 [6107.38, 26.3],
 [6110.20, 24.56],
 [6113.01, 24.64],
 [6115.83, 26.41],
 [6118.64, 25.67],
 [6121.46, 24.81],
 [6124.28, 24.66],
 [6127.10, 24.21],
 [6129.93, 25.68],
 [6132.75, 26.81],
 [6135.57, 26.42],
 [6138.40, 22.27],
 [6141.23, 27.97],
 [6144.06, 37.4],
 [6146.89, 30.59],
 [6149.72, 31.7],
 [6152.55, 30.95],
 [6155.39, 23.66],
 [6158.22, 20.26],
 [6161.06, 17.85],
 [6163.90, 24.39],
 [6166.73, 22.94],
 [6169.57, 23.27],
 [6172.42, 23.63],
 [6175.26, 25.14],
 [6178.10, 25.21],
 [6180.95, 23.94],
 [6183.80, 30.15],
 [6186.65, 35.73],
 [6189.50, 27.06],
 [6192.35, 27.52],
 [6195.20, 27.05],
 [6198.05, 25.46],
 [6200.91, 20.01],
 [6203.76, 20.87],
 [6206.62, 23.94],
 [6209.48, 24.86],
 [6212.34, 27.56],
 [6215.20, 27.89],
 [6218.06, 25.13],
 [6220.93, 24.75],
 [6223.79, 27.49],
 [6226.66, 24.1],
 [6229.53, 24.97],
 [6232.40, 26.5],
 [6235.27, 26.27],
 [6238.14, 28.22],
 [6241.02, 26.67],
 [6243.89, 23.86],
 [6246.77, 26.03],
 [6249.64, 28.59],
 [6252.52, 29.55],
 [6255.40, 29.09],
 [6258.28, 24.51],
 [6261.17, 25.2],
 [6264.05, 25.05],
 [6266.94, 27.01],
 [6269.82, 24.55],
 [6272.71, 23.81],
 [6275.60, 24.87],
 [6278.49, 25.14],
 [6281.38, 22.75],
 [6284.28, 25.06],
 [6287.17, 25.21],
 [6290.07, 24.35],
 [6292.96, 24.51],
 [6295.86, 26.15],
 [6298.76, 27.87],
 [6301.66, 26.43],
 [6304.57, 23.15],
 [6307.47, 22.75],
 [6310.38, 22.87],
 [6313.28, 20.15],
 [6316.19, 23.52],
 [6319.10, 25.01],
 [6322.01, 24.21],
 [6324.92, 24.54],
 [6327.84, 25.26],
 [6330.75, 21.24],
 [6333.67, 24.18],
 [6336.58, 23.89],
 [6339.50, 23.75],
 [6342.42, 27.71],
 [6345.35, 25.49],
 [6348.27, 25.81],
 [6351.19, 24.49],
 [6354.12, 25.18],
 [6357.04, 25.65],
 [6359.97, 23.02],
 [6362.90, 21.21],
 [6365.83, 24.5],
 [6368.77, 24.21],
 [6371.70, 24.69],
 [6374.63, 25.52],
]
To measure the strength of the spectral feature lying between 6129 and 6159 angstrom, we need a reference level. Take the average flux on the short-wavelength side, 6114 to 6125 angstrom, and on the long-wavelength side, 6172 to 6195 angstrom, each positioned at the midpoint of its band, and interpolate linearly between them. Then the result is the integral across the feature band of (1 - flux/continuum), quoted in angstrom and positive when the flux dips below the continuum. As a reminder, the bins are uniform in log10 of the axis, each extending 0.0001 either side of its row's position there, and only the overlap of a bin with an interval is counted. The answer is -1.8 angstrom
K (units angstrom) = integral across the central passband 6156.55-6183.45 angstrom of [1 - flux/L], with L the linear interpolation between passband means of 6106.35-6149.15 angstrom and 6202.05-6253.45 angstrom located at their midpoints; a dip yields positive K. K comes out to 3.15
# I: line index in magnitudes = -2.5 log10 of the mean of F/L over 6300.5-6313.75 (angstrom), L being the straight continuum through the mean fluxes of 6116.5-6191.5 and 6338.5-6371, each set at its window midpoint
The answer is 0.082 mag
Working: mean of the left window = 26.3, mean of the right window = 24.6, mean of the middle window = 23.2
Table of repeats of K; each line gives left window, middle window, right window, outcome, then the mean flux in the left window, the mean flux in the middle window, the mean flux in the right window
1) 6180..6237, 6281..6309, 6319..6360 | 0.3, 26.1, 24.9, 24.7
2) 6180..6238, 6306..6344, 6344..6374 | 1.6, 26.1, 23.8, 24.5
